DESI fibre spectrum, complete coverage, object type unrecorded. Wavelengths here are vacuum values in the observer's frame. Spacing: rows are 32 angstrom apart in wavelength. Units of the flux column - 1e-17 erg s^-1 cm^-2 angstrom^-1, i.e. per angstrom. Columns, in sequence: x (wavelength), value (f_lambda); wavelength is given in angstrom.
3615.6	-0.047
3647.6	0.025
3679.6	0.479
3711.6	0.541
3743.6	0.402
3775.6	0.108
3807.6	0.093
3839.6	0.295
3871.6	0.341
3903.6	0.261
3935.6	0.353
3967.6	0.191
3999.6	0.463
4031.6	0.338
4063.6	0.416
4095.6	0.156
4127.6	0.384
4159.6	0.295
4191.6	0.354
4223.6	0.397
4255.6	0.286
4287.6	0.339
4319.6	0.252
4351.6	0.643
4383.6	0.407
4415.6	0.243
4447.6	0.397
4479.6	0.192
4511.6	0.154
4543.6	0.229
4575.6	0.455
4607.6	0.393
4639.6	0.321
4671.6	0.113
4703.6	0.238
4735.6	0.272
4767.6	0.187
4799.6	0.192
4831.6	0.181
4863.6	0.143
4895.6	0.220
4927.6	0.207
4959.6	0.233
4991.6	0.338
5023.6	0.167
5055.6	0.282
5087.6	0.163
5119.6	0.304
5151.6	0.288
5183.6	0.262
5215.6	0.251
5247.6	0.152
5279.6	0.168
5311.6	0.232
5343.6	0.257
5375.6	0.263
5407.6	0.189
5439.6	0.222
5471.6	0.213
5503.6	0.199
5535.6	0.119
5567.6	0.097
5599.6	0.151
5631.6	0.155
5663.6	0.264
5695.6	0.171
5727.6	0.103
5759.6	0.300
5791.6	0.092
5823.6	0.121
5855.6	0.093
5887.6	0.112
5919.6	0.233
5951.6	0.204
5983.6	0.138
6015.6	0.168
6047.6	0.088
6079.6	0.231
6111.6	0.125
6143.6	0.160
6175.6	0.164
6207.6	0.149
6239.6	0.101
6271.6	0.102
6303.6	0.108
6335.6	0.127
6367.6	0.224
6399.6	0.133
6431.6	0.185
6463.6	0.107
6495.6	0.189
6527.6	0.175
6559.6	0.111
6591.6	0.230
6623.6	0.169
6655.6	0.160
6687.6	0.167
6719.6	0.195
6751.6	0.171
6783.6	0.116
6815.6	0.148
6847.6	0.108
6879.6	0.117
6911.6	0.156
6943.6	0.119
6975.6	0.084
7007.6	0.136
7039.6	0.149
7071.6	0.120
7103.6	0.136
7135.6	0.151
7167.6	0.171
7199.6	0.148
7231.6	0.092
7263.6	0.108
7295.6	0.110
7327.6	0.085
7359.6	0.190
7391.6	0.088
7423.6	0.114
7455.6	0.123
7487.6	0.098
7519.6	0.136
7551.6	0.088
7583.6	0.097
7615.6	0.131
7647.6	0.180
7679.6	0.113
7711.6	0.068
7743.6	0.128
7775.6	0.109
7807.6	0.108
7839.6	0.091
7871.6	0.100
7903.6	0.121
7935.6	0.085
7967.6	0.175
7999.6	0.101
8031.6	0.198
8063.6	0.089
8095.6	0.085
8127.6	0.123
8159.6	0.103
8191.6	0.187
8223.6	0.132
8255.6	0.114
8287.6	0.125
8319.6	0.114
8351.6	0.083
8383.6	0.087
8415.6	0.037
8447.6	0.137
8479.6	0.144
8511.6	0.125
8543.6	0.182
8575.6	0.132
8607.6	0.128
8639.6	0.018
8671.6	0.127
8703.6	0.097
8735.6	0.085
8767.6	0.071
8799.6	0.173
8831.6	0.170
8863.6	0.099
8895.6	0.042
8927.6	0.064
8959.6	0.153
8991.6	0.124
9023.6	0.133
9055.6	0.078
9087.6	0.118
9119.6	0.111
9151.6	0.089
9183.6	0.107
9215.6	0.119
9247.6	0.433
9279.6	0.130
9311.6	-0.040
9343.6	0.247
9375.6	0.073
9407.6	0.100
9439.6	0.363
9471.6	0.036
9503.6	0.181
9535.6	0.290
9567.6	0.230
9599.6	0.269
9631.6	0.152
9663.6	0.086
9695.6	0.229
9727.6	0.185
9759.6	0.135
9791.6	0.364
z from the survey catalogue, 1.482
